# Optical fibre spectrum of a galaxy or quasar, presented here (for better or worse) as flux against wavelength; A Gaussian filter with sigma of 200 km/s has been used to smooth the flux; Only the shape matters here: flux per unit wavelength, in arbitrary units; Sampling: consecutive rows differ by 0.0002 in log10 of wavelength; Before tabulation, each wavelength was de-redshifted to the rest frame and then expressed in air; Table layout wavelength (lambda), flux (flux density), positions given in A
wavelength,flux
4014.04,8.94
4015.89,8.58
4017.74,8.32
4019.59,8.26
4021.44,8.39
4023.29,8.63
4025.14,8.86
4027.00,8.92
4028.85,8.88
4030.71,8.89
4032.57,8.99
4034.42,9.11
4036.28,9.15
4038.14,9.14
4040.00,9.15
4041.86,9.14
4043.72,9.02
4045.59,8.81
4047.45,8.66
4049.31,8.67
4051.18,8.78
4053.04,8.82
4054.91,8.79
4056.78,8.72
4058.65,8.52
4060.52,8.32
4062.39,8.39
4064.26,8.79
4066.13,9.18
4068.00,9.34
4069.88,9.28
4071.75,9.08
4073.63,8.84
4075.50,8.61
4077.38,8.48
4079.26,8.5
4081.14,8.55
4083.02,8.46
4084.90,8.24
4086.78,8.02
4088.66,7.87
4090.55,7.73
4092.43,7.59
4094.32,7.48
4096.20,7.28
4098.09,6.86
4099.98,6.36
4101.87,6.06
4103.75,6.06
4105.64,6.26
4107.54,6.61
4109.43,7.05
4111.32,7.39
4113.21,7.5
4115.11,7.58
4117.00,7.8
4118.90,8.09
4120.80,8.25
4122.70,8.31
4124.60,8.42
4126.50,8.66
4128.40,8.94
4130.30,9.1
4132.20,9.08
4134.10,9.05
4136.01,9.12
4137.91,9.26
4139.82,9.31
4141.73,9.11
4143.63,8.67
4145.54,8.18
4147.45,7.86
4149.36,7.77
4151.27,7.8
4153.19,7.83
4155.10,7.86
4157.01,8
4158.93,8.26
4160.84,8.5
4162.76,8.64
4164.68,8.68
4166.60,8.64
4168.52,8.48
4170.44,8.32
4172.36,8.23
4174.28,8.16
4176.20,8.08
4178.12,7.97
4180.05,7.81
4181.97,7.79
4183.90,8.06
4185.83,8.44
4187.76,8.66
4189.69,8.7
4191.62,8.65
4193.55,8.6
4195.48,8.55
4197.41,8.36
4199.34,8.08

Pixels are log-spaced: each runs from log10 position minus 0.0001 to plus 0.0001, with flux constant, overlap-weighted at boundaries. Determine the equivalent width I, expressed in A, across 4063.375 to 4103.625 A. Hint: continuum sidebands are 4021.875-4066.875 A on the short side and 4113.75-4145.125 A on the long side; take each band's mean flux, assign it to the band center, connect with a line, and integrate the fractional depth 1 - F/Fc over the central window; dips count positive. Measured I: 3.1 A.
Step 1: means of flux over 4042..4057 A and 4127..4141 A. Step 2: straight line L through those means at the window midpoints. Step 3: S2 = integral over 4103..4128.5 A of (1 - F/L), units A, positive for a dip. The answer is 4.1 A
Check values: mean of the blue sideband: 8.8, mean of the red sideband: 9.11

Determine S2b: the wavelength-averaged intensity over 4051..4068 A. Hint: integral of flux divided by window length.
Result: 8.74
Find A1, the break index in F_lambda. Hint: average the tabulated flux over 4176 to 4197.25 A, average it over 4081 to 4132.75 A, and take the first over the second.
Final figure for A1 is 1.08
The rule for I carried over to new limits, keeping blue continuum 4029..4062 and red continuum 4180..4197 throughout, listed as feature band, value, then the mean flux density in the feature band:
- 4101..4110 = 2.4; 6.39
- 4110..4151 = 0.7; 8.43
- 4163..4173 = 0.0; 8.49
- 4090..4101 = 1.9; 7.19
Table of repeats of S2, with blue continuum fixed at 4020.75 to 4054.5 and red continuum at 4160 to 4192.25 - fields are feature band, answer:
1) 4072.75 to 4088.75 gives 0.54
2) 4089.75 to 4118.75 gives 5.24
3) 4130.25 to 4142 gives -0.91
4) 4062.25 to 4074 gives -0.35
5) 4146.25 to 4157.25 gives 0.76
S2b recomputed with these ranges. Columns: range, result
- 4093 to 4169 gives 8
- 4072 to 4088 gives 8.48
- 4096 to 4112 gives 6.62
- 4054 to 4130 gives 8.01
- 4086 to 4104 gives 7.16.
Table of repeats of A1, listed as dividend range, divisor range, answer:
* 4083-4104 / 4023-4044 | 0.81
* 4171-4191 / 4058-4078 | 0.93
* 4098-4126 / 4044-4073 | 0.83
